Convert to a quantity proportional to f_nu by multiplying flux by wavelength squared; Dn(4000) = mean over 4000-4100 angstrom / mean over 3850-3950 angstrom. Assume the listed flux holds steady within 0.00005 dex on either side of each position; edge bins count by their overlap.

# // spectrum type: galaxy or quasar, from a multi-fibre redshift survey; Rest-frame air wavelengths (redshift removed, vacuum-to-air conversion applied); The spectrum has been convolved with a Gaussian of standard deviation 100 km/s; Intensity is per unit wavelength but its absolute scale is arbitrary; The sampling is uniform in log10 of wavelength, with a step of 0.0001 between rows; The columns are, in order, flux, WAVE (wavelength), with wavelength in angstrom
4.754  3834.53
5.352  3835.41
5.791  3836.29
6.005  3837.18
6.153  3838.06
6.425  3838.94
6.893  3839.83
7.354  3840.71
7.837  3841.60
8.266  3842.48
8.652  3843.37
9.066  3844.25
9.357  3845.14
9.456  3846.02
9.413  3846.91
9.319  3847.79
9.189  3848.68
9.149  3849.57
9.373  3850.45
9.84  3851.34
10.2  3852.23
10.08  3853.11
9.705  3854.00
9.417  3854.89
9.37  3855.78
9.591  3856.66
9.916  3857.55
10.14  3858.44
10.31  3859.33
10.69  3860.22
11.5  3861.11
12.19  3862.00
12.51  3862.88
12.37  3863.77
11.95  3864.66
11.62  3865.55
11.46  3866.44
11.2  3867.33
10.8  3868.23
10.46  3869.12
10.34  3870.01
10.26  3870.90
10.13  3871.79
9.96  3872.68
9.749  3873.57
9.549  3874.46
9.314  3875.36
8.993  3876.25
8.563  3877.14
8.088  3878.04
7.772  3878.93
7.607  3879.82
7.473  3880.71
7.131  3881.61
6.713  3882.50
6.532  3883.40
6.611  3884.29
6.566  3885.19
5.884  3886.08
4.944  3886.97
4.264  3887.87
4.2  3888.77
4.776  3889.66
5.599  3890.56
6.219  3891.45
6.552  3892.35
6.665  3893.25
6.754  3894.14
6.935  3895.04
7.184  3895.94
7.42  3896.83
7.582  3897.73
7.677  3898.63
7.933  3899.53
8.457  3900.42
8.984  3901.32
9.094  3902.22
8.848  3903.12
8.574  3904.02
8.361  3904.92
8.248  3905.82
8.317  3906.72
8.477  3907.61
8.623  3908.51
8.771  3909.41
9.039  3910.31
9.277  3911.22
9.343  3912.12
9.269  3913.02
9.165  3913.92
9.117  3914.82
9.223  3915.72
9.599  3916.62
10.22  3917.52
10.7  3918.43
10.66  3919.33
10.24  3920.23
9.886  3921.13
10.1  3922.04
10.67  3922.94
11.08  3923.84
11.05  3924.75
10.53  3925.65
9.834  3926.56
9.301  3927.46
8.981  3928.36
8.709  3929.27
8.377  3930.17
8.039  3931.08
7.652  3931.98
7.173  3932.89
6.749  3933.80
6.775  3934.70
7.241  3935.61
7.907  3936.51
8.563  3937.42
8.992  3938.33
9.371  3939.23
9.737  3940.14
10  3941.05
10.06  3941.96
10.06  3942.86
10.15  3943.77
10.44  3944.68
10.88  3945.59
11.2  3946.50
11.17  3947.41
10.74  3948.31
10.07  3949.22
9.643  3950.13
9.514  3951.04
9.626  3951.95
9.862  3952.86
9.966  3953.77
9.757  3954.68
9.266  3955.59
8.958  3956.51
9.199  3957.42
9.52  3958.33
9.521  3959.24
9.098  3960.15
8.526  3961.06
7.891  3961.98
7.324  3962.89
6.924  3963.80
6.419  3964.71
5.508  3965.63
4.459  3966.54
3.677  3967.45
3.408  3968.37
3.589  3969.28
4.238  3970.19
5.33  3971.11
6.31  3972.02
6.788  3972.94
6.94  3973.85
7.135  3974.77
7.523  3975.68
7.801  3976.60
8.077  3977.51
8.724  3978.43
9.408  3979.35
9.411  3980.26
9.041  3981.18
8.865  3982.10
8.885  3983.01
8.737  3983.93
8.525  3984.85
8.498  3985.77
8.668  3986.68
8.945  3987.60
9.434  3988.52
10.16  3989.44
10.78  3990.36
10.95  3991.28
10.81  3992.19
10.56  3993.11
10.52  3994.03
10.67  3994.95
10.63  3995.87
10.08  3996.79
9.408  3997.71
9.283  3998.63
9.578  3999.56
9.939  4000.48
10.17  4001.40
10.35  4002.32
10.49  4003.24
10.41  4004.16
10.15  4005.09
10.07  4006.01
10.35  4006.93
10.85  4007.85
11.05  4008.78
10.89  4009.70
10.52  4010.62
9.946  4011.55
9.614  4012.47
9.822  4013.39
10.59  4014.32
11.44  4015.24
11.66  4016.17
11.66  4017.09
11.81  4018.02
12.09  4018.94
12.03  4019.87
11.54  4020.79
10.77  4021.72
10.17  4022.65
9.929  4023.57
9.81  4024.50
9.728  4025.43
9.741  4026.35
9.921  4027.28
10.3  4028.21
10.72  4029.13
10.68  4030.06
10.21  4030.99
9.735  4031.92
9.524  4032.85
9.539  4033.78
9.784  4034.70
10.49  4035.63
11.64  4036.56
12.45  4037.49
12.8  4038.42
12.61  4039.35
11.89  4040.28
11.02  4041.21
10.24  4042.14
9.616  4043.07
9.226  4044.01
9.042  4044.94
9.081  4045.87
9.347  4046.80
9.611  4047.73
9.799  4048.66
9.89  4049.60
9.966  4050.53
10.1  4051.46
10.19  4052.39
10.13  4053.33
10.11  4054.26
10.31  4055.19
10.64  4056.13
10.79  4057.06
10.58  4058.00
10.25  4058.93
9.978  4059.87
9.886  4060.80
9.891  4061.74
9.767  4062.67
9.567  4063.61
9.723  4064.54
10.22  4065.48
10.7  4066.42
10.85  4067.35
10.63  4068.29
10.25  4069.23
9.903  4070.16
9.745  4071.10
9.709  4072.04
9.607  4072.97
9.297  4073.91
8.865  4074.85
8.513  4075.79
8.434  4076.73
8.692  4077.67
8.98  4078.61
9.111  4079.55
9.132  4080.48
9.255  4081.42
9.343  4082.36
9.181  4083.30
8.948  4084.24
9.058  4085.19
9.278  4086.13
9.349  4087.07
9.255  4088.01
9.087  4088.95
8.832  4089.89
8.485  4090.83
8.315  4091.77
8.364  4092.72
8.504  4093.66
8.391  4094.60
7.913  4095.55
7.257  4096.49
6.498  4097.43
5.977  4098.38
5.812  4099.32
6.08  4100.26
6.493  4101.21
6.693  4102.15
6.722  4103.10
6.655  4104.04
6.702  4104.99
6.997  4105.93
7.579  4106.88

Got 1.18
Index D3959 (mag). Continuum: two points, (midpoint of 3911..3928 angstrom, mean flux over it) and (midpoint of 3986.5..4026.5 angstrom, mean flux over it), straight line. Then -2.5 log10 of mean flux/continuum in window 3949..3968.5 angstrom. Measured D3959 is 0.24 mag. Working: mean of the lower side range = 9.97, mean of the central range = 8.15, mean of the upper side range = 10.4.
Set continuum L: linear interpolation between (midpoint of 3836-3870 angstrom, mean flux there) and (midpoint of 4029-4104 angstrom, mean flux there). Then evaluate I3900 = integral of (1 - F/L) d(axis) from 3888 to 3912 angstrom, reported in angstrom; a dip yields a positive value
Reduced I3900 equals 4.85 angstrom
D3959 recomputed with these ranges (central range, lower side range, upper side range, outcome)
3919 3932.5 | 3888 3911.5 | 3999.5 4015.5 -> -0.17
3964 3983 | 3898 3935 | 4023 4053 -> 0.40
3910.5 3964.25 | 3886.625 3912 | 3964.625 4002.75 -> -0.19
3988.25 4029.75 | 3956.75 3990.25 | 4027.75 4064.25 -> -0.18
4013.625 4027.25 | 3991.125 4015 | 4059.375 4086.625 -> -0.08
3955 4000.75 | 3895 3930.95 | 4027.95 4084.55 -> 0.15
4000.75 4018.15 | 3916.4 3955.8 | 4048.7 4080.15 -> -0.09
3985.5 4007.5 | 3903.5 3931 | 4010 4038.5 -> 0.03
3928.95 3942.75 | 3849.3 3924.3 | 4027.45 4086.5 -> 0.10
